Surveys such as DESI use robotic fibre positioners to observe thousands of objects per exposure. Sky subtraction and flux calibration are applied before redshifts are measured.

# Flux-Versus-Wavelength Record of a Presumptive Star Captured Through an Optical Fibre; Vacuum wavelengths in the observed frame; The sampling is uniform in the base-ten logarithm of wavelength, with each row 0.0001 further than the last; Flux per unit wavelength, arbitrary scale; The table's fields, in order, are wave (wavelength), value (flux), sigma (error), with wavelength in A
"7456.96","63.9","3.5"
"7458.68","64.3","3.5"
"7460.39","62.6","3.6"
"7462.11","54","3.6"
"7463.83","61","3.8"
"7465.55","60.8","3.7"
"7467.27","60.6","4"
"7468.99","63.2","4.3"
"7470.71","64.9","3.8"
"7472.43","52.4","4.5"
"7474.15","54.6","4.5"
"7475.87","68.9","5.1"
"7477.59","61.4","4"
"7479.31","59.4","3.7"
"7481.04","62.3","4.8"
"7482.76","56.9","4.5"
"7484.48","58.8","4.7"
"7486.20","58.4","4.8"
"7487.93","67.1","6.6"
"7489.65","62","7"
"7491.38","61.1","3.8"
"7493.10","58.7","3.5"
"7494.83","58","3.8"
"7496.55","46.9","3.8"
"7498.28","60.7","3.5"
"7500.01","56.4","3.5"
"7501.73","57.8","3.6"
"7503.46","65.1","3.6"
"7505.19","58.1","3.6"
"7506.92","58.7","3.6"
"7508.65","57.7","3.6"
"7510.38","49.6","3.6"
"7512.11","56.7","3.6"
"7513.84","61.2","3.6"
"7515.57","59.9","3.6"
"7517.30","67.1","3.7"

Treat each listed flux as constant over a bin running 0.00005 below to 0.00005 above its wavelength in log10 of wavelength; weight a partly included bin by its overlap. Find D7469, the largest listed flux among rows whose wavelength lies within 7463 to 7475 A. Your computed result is 64.9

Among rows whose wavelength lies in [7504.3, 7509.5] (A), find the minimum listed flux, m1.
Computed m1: 57.7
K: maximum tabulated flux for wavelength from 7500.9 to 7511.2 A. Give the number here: 65.1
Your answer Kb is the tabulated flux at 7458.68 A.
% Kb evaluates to 64.3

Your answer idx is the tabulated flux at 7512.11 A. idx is 56.7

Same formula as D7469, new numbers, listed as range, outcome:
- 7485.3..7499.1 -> 67.1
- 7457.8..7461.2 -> 64.3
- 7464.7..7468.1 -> 60.8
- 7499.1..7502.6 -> 57.8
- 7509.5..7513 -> 56.7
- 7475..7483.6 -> 68.9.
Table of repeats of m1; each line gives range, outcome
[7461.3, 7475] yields 52.4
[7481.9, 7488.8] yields 56.9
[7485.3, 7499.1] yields 46.9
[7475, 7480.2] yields 59.4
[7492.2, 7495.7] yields 58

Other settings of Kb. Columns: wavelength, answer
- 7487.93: 67.1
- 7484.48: 58.8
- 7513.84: 61.2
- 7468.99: 63.2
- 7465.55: 60.8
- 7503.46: 65.1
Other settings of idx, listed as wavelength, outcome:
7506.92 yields 58.7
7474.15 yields 54.6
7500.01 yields 56.4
